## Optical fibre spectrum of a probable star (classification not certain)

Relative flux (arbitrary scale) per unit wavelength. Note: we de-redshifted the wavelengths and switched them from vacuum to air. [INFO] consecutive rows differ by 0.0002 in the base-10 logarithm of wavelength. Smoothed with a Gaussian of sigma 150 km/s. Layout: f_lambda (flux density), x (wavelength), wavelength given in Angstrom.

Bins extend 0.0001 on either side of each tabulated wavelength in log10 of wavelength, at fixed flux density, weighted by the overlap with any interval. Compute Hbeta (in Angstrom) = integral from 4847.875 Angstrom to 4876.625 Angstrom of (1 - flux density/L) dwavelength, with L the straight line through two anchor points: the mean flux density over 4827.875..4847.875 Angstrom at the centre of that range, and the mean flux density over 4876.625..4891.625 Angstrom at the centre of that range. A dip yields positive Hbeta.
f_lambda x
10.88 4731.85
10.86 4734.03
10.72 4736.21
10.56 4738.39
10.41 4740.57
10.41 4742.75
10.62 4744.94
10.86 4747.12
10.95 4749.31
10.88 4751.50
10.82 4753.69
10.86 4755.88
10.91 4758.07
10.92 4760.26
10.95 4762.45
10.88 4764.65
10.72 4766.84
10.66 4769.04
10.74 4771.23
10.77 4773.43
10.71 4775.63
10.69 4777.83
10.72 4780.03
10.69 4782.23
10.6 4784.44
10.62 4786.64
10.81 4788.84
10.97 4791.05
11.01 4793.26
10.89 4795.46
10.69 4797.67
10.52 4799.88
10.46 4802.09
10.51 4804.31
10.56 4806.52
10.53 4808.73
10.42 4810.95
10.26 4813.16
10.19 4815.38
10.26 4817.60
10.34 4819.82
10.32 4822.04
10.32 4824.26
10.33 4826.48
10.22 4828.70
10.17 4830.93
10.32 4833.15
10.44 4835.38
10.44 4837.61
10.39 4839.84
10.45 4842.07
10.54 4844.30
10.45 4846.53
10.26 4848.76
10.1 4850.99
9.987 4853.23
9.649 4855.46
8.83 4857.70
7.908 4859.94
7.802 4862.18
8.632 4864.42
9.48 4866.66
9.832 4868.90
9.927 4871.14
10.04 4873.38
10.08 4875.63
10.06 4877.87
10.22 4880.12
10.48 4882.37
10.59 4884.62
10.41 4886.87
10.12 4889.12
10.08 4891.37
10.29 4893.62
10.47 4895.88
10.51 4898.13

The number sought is 2.55 Angstrom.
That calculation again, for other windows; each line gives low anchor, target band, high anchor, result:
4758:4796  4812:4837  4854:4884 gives -0.4 Angstrom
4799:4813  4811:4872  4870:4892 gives 2.5 Angstrom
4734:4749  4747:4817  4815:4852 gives -1.3 Angstrom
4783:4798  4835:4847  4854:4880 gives -0.7 Angstrom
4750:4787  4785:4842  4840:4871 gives -1.8 Angstrom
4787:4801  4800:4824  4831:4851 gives 0.6 Angstrom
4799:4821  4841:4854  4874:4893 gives 0.0 Angstrom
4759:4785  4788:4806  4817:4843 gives -0.3 Angstrom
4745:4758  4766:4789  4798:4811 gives 0.0 Angstrom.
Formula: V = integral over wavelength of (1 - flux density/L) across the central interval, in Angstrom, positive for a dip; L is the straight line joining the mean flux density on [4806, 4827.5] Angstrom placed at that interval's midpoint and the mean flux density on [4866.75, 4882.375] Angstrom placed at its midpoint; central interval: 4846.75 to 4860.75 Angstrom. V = 0.82 Angstrom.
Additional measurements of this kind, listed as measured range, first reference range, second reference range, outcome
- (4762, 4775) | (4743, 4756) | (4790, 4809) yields -0.02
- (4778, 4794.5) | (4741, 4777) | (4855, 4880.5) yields -0.55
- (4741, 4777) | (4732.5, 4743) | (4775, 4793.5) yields -0.35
